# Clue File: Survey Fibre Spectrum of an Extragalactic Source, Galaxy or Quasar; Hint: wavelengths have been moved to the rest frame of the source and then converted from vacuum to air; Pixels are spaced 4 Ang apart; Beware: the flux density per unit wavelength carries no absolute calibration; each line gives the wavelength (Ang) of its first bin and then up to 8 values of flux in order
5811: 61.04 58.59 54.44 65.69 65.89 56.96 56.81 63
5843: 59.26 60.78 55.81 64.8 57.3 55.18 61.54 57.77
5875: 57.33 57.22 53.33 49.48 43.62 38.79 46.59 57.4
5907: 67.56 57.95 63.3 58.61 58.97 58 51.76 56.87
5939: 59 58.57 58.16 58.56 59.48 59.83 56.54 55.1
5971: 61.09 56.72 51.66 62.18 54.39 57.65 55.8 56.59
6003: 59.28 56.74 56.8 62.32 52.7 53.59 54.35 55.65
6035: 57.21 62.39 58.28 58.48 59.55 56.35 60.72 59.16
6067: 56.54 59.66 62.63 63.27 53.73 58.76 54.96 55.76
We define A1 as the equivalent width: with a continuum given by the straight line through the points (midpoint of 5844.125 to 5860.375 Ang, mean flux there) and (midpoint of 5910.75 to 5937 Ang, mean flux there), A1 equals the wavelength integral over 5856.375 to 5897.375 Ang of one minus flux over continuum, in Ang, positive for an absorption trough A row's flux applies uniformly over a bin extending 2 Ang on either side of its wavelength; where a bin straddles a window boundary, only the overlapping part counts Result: 4.1 Ang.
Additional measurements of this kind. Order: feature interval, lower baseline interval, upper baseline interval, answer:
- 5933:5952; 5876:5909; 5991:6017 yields -1.3 Ang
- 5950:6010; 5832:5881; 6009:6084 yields 1.0 Ang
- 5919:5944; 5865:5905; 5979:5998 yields -1.3 Ang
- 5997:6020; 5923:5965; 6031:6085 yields 0.3 Ang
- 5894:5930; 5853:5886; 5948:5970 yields 0.8 Ang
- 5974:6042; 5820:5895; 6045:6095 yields 1.6 Ang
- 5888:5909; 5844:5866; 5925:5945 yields 2.6 Ang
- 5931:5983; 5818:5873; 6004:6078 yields 1.1 Ang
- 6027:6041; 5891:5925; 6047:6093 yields 0.0 Ang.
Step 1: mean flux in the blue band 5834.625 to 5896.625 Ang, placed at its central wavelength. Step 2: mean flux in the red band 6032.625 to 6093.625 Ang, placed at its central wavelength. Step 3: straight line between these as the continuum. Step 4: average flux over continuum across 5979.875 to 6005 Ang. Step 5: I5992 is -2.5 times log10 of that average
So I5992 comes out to 0.006 mag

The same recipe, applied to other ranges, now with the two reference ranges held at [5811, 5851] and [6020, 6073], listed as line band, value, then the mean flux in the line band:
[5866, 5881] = 0.02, 58.3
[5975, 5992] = 0.04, 56.4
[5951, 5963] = -0.01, 59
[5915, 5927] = -0.01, 59.4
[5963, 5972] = 0.02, 57.4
